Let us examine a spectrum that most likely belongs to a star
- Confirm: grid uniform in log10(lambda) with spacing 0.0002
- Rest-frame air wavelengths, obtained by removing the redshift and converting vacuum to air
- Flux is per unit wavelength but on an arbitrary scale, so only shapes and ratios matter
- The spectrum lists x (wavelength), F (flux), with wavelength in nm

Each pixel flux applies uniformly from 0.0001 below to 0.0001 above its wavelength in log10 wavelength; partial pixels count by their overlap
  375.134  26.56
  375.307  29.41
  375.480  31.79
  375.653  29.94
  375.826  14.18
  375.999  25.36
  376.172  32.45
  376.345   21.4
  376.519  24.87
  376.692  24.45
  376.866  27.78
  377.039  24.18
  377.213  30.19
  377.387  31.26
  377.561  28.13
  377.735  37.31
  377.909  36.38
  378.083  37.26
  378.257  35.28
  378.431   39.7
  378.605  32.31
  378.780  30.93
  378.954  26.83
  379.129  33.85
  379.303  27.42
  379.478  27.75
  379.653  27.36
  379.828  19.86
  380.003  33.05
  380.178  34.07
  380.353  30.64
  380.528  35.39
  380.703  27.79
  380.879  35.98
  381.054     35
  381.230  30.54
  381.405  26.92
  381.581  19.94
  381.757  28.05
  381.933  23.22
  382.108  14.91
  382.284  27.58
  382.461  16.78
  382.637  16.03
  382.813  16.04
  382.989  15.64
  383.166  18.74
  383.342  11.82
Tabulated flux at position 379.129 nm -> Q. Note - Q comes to 33.85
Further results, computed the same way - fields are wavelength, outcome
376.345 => 21.4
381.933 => 23.22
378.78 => 30.93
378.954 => 26.83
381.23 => 30.54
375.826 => 14.18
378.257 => 35.28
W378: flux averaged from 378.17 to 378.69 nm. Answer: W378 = 35.8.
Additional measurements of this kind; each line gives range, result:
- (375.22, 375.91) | 26.4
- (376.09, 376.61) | 26.2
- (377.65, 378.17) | 37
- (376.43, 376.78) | 24.6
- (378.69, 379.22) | 30.5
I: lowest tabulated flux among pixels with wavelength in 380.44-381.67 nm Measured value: 19.94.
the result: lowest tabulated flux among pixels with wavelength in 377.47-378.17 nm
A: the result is 28.13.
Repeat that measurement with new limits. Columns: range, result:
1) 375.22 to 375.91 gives 14.18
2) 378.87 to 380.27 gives 19.86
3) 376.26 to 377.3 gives 21.4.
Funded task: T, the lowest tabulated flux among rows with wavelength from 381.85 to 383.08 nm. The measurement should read 14.91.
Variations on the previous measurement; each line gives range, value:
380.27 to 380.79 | 27.79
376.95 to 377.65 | 24.18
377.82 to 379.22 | 26.83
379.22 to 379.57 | 27.42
